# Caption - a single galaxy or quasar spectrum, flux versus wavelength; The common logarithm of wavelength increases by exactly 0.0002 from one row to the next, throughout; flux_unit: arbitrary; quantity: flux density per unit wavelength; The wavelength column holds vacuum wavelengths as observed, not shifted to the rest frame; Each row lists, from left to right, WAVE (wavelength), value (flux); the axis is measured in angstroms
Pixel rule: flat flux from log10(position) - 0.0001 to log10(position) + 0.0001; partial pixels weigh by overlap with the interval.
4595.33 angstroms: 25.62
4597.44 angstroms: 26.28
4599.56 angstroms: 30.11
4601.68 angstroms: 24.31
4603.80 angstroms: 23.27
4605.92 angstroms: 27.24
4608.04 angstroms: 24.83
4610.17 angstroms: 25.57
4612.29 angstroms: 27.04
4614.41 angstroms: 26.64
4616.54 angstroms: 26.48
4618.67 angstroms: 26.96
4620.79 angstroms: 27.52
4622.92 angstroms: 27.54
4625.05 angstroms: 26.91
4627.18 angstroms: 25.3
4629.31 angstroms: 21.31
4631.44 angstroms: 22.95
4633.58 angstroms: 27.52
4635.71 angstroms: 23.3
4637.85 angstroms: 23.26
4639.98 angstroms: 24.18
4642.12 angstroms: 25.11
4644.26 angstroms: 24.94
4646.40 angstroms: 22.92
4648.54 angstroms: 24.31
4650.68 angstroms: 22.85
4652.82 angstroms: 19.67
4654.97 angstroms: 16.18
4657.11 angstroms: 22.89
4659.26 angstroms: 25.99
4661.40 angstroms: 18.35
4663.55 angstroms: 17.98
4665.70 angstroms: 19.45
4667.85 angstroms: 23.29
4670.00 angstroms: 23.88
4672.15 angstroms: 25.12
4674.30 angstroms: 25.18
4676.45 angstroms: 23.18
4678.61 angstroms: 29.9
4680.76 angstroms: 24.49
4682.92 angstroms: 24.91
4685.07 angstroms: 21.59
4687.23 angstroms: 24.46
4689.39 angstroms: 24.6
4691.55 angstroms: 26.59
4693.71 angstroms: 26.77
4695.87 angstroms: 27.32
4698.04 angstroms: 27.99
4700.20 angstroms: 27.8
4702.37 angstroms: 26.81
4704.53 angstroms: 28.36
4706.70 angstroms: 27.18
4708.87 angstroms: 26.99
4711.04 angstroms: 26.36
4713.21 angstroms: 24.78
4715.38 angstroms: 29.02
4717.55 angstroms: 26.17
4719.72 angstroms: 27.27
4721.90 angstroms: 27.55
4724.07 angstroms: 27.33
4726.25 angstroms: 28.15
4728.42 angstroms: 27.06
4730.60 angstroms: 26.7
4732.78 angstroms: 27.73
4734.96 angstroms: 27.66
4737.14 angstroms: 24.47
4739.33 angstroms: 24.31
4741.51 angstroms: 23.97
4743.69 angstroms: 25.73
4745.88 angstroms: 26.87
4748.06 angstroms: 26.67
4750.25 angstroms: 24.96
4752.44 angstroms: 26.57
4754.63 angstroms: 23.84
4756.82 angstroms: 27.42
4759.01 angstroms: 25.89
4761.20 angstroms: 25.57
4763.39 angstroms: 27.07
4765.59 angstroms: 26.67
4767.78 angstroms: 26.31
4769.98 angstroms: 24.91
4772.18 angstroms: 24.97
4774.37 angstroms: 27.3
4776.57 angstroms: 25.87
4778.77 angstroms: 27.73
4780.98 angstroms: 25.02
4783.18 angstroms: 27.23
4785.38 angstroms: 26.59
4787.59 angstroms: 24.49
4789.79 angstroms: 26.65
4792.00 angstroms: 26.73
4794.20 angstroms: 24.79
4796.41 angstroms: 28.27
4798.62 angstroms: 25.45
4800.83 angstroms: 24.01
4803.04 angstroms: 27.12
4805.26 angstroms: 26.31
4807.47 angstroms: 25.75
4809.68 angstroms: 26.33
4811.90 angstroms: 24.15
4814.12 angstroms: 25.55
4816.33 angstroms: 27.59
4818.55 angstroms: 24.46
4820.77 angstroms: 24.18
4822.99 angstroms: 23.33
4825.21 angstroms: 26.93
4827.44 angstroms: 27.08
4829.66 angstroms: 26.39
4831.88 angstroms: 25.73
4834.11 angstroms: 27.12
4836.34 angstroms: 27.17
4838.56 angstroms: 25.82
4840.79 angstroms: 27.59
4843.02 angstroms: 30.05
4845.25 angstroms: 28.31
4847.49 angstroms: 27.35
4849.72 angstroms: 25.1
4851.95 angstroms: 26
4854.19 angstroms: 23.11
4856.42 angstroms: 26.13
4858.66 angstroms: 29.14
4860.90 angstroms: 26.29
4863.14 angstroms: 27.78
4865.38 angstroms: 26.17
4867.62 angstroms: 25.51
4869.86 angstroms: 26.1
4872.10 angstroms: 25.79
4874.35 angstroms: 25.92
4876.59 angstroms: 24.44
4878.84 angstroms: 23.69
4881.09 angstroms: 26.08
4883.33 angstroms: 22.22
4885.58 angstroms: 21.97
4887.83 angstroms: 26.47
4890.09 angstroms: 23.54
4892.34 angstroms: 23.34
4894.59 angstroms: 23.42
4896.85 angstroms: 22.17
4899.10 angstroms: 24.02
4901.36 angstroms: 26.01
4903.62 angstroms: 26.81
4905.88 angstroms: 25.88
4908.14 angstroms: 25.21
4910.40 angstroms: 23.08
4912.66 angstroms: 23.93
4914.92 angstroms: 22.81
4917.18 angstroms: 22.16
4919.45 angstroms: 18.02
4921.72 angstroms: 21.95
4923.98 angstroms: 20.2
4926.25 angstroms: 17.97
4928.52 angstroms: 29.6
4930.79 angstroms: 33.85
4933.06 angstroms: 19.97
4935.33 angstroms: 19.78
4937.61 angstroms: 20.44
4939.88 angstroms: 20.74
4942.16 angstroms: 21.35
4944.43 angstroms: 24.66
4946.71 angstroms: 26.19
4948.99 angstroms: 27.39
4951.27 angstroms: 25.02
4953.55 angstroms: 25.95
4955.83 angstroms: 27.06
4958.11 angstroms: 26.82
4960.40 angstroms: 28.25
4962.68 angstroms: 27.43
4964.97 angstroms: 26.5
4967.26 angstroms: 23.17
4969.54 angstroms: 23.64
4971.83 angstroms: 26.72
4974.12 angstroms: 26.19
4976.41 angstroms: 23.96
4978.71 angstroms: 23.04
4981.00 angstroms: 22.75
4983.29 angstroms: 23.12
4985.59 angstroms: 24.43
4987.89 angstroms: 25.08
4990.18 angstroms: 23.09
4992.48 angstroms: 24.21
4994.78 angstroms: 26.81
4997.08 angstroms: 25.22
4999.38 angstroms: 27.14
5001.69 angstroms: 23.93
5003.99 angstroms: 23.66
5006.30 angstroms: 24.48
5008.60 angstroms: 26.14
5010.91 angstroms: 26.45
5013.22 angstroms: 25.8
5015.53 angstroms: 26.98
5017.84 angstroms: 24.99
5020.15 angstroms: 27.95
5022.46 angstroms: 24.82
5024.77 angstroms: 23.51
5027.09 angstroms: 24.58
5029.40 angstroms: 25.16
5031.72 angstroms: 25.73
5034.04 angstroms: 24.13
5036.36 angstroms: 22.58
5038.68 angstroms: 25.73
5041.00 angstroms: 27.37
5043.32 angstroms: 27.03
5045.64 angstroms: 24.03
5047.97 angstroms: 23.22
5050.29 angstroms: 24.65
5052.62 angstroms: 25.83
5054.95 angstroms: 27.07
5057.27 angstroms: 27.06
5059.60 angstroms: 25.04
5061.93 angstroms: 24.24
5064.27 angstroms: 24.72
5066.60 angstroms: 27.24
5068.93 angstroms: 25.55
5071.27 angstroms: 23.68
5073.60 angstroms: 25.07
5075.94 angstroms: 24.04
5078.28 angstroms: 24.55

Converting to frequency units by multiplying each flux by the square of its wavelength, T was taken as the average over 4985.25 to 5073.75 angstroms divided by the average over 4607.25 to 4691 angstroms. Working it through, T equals 1.2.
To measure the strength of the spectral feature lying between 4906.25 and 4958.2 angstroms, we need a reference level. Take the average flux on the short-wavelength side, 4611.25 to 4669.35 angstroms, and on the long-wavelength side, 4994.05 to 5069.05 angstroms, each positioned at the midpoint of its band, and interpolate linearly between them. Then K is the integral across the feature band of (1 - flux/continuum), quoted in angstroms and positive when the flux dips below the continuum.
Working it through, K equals 2.8 angstroms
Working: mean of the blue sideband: 23.7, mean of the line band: 23.6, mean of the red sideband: 25.4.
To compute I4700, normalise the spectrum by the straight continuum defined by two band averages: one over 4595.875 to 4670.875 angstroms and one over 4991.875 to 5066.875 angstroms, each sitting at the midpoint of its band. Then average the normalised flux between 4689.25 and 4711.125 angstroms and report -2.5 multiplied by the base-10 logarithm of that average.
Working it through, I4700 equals -0.11 mag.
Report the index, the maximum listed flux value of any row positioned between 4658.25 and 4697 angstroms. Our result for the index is 29.9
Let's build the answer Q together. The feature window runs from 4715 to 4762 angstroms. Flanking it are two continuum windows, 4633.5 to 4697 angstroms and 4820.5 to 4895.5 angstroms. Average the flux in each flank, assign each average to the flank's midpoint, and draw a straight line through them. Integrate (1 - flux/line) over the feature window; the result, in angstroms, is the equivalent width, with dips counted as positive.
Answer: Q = -3.7 angstroms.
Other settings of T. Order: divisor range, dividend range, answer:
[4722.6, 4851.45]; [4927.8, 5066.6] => 1.04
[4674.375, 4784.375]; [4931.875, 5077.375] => 1.06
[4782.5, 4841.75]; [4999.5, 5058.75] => 1.06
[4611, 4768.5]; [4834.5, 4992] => 1.07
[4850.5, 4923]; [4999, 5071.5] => 1.10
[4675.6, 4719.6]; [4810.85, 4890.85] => 1.05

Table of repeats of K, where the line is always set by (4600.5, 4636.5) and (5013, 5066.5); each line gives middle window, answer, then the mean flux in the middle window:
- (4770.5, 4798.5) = -0.82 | 26.2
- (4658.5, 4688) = 2.53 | 23.4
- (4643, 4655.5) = 1.70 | 22.1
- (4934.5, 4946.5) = 1.70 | 21.8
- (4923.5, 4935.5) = 0.64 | 24.1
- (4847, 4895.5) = 0.41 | 25.2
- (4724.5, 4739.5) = -0.72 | 26.7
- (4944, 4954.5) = -0.22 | 25.9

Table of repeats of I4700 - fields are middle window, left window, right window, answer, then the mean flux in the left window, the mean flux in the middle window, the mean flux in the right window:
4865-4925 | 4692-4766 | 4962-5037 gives 0.07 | 26.6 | 23.9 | 25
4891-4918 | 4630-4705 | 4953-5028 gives 0.04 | 24.1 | 24.1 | 25.3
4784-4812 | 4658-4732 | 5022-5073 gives -0.02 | 25.6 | 26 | 25.1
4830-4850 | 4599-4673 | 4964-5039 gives -0.11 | 24.1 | 27.2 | 24.9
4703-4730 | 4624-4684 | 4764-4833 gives -0.11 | 23.4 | 27.2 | 25.9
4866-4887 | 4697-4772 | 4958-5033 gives 0.05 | 26.5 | 24.7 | 25.2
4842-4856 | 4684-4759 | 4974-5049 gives -0.04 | 26.4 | 26.6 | 24.9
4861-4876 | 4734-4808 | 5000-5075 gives -0.02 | 26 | 26.2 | 25.3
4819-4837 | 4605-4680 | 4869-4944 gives -0.09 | 24.2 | 25.9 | 23.6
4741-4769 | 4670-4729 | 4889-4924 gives -0.02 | 26.4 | 26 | 23.4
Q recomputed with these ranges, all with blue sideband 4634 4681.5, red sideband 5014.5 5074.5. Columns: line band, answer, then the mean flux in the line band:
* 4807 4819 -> -0.9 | 25.7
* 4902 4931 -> 1.0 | 23.7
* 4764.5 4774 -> -0.8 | 25.9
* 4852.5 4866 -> -1.2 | 26.4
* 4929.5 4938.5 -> 0.4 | 23.7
